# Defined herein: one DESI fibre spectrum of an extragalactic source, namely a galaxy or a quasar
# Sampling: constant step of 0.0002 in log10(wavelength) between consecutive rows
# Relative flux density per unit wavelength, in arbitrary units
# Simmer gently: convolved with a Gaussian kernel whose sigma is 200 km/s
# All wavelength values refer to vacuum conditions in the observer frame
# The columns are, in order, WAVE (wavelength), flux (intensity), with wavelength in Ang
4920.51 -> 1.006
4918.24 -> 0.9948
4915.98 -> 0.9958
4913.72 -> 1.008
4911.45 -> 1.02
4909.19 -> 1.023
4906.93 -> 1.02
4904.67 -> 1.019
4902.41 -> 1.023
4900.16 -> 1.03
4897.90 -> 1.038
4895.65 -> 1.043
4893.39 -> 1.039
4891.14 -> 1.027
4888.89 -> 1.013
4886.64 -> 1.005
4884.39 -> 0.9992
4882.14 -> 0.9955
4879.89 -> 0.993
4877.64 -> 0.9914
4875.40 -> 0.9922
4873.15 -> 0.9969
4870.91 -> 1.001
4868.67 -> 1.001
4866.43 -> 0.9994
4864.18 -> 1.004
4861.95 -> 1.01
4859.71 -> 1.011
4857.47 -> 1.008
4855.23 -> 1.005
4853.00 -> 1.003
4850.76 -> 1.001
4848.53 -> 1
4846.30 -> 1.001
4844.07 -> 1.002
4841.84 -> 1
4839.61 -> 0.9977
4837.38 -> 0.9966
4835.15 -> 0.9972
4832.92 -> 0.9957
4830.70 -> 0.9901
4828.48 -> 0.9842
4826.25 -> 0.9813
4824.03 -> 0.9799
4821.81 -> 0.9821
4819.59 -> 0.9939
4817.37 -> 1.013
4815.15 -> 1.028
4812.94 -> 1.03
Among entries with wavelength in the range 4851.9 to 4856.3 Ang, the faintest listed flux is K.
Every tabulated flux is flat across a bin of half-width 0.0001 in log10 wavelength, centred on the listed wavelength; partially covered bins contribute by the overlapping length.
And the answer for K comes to 1.003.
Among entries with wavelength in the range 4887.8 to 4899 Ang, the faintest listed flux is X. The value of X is 1.013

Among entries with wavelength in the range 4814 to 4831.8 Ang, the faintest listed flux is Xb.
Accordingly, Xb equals 0.9799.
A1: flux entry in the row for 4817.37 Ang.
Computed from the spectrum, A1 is 1.013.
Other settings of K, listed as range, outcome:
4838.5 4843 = 0.9977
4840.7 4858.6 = 1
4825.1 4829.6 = 0.9813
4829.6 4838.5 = 0.9901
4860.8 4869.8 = 0.9994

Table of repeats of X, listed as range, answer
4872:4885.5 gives 0.9914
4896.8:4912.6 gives 1.019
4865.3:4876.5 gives 0.9922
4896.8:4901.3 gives 1.03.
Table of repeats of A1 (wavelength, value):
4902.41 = 1.023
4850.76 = 1.001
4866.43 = 0.9994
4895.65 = 1.043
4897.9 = 1.038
